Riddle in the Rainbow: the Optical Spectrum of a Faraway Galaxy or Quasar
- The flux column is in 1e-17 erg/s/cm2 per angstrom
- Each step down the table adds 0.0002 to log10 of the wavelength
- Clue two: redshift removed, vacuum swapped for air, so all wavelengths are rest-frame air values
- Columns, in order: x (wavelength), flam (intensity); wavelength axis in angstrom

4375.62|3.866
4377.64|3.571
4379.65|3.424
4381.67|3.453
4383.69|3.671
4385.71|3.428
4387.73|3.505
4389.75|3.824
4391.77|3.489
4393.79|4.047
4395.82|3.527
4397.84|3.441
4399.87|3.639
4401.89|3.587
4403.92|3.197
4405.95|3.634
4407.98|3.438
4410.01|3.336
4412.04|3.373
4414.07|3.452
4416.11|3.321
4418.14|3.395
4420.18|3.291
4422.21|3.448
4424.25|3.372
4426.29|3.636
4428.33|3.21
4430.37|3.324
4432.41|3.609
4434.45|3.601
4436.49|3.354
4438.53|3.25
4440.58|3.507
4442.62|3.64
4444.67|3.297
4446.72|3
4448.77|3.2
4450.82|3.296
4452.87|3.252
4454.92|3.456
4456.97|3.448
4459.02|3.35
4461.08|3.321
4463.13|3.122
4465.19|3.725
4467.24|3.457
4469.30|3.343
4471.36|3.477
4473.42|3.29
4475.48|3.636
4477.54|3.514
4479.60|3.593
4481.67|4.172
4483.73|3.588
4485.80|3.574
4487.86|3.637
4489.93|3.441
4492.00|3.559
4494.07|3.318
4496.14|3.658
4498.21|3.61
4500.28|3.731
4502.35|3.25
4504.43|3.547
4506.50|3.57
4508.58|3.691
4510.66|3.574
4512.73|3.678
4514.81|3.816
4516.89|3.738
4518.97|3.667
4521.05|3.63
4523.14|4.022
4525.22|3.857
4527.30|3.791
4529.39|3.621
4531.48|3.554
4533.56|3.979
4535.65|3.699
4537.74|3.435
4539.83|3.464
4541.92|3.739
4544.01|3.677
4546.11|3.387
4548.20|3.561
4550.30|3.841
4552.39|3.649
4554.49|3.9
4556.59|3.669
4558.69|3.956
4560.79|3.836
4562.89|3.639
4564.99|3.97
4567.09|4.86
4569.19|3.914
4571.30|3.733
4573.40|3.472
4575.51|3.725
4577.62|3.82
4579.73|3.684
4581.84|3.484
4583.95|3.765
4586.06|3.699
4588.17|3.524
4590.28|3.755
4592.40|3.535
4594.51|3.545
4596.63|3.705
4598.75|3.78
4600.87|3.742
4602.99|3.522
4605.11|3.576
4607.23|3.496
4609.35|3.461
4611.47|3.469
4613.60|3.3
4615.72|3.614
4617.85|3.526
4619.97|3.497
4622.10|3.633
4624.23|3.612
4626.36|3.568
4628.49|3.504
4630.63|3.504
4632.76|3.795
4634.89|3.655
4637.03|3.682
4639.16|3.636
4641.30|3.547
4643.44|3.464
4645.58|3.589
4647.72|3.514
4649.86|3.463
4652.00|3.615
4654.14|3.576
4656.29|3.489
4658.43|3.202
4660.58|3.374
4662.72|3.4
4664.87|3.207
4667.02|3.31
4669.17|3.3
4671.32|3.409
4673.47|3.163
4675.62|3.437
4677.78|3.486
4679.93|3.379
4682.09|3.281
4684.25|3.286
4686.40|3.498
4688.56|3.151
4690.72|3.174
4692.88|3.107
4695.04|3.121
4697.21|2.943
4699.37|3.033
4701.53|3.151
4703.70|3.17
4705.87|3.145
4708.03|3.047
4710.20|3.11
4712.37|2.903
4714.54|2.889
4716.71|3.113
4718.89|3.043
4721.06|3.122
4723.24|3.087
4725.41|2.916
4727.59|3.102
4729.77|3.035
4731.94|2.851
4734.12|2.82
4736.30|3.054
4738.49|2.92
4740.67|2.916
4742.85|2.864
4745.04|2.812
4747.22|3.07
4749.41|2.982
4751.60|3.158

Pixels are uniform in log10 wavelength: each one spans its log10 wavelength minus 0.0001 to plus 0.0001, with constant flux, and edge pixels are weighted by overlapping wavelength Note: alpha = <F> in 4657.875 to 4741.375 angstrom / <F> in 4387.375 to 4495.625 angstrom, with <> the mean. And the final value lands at 0.9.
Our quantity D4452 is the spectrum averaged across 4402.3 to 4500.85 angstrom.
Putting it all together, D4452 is 3.45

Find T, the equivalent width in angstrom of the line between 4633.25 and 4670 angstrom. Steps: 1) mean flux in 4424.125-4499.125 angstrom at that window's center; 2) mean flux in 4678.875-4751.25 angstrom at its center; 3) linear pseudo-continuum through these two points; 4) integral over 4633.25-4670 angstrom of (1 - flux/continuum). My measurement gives -3.7 angstrom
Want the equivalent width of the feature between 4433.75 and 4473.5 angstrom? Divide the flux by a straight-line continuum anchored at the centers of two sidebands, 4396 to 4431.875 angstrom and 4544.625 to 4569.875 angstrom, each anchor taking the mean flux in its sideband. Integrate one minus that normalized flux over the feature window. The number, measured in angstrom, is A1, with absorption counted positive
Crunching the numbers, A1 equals 1.9 angstrom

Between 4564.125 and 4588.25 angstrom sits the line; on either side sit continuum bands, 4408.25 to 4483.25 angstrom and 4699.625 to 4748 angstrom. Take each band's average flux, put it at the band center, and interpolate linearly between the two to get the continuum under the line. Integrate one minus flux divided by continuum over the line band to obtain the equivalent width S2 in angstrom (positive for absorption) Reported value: -4.39 angstrom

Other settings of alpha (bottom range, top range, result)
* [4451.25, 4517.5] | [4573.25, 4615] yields 1.02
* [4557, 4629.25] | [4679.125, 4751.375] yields 0.83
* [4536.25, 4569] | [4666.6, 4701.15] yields 0.86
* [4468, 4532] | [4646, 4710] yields 0.91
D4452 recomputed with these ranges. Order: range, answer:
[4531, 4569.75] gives 3.78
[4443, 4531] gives 3.54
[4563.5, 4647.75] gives 3.65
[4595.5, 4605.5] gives 3.67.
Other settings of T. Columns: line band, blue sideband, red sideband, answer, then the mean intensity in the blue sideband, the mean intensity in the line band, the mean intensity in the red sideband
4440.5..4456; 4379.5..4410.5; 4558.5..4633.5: 1.12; 3.55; 3.32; 3.67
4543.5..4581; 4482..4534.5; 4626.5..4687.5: -2.24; 3.65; 3.79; 3.46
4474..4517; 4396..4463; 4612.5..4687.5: -2.40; 3.39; 3.61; 3.47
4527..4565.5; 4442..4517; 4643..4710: -2.99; 3.5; 3.7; 3.3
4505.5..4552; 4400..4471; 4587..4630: -2.58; 3.39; 3.68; 3.57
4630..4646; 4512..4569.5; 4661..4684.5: -0.76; 3.77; 3.61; 3.34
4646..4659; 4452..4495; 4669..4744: -1.19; 3.49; 3.49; 3.11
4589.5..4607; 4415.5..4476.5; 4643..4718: -1.72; 3.39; 3.63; 3.27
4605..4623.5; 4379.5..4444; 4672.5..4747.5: -1.67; 3.48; 3.51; 3.09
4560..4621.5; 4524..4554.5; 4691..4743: -3.36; 3.67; 3.68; 3.02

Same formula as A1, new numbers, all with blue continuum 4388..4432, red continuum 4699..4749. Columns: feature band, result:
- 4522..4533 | -1.6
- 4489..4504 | -0.7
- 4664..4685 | -1.7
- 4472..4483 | -0.8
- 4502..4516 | -1.2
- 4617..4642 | -3.6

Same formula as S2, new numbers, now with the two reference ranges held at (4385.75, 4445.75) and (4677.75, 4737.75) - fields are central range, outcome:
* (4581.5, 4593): -1.4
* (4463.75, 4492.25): -1.5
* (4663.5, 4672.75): -0.5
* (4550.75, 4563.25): -1.9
